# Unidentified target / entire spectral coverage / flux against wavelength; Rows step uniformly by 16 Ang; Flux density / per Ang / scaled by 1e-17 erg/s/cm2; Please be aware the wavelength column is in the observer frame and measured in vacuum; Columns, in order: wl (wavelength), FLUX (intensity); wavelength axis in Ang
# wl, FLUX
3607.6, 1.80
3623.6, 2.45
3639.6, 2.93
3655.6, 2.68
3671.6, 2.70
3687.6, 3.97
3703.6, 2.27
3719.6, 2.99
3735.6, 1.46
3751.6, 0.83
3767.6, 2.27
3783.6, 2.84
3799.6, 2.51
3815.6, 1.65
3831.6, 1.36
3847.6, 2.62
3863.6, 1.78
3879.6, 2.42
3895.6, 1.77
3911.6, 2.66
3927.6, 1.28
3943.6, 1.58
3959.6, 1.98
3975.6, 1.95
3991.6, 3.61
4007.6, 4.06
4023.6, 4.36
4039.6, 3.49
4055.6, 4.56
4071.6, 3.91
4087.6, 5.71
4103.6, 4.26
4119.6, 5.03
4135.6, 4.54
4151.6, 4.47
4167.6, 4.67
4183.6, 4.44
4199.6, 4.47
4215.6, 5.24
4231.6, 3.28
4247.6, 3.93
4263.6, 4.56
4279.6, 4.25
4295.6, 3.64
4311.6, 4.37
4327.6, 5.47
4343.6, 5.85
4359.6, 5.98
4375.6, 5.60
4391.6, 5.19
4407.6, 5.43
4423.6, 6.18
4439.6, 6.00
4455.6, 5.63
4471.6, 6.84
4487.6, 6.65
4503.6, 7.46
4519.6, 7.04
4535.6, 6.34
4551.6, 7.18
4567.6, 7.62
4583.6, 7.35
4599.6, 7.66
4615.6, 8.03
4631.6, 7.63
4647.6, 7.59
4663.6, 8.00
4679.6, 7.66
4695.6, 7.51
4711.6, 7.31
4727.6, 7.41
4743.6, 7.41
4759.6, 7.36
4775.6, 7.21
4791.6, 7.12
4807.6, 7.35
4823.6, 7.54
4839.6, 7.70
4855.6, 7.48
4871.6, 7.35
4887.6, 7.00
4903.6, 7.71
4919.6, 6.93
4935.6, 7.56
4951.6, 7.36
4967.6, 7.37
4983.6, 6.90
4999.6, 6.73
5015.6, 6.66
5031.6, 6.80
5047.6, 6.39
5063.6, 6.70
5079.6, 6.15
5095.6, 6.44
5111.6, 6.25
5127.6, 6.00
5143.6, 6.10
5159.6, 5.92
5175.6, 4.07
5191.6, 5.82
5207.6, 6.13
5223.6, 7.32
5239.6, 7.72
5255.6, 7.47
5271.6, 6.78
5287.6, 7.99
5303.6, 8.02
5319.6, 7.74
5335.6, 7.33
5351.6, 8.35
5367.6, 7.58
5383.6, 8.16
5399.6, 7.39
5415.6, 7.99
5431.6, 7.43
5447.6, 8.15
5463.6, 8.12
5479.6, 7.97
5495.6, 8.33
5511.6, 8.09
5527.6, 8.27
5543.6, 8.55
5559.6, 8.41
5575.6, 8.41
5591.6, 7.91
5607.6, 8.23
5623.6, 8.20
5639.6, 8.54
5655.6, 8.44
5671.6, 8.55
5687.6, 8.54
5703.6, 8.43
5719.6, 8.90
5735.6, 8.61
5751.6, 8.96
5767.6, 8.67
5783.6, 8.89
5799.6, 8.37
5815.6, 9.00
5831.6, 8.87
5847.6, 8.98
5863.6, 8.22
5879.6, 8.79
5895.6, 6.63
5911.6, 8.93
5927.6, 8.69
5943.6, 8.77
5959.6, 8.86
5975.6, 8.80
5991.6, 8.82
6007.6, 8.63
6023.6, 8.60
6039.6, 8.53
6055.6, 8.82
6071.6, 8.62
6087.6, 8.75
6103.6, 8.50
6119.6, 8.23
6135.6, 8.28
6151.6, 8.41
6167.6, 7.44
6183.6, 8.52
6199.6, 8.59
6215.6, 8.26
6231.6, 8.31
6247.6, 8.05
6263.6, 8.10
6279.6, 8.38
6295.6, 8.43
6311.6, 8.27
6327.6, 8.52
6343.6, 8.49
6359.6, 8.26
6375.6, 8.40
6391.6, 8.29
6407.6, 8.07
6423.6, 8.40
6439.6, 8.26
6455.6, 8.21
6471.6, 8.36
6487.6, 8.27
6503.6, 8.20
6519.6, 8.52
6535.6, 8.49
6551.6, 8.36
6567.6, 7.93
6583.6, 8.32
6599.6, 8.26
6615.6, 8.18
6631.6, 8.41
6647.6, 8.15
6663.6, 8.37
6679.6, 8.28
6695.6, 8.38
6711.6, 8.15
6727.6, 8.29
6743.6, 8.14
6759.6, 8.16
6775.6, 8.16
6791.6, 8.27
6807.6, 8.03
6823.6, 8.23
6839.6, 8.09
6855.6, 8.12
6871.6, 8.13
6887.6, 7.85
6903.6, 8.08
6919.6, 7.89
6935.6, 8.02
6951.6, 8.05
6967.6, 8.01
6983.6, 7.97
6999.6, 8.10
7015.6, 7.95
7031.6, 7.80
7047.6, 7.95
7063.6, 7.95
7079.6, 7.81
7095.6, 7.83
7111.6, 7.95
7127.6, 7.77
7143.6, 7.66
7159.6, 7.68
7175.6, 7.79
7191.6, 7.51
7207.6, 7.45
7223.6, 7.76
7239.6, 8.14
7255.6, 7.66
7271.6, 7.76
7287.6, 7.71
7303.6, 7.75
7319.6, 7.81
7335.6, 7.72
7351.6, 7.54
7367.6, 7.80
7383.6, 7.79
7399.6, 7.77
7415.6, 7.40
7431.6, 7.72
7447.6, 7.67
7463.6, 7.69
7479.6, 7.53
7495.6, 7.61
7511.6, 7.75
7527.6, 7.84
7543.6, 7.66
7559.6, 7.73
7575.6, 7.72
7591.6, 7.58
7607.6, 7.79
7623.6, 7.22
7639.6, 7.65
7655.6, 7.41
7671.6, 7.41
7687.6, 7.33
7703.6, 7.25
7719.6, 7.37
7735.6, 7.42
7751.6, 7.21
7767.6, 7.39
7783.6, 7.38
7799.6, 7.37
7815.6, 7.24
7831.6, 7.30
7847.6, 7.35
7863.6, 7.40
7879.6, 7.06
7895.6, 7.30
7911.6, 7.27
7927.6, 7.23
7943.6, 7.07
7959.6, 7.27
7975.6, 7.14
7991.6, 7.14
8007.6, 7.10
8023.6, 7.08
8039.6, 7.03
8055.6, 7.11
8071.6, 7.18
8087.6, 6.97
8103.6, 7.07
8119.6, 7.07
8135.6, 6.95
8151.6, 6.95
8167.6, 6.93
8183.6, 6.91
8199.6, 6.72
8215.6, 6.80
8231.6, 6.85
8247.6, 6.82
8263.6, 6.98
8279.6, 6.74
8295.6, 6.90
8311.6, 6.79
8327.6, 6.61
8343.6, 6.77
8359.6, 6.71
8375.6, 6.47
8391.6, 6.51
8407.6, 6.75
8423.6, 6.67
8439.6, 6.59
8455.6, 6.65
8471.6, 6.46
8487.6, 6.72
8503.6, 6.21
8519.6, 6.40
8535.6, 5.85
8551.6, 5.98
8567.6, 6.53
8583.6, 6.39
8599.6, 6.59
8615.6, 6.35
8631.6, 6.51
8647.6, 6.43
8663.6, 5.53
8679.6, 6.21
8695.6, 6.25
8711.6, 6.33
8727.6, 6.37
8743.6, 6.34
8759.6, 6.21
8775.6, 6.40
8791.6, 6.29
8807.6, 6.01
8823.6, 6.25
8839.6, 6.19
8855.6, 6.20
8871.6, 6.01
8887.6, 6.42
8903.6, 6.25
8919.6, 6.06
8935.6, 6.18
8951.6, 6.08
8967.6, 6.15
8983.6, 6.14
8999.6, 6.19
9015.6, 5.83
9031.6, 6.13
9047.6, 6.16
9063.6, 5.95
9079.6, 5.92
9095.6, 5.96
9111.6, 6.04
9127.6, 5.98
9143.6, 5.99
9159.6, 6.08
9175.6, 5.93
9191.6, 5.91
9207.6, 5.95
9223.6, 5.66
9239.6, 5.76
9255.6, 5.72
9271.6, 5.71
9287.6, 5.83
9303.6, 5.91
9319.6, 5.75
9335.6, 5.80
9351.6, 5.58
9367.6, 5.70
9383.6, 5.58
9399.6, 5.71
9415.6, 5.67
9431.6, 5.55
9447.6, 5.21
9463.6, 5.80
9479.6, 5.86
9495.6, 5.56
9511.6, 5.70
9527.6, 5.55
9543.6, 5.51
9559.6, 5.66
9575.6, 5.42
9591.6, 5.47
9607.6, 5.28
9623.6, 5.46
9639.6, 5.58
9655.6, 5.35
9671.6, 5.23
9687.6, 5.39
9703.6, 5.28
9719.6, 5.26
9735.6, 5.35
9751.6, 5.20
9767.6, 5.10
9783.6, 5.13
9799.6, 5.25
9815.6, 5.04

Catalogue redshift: 0.00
